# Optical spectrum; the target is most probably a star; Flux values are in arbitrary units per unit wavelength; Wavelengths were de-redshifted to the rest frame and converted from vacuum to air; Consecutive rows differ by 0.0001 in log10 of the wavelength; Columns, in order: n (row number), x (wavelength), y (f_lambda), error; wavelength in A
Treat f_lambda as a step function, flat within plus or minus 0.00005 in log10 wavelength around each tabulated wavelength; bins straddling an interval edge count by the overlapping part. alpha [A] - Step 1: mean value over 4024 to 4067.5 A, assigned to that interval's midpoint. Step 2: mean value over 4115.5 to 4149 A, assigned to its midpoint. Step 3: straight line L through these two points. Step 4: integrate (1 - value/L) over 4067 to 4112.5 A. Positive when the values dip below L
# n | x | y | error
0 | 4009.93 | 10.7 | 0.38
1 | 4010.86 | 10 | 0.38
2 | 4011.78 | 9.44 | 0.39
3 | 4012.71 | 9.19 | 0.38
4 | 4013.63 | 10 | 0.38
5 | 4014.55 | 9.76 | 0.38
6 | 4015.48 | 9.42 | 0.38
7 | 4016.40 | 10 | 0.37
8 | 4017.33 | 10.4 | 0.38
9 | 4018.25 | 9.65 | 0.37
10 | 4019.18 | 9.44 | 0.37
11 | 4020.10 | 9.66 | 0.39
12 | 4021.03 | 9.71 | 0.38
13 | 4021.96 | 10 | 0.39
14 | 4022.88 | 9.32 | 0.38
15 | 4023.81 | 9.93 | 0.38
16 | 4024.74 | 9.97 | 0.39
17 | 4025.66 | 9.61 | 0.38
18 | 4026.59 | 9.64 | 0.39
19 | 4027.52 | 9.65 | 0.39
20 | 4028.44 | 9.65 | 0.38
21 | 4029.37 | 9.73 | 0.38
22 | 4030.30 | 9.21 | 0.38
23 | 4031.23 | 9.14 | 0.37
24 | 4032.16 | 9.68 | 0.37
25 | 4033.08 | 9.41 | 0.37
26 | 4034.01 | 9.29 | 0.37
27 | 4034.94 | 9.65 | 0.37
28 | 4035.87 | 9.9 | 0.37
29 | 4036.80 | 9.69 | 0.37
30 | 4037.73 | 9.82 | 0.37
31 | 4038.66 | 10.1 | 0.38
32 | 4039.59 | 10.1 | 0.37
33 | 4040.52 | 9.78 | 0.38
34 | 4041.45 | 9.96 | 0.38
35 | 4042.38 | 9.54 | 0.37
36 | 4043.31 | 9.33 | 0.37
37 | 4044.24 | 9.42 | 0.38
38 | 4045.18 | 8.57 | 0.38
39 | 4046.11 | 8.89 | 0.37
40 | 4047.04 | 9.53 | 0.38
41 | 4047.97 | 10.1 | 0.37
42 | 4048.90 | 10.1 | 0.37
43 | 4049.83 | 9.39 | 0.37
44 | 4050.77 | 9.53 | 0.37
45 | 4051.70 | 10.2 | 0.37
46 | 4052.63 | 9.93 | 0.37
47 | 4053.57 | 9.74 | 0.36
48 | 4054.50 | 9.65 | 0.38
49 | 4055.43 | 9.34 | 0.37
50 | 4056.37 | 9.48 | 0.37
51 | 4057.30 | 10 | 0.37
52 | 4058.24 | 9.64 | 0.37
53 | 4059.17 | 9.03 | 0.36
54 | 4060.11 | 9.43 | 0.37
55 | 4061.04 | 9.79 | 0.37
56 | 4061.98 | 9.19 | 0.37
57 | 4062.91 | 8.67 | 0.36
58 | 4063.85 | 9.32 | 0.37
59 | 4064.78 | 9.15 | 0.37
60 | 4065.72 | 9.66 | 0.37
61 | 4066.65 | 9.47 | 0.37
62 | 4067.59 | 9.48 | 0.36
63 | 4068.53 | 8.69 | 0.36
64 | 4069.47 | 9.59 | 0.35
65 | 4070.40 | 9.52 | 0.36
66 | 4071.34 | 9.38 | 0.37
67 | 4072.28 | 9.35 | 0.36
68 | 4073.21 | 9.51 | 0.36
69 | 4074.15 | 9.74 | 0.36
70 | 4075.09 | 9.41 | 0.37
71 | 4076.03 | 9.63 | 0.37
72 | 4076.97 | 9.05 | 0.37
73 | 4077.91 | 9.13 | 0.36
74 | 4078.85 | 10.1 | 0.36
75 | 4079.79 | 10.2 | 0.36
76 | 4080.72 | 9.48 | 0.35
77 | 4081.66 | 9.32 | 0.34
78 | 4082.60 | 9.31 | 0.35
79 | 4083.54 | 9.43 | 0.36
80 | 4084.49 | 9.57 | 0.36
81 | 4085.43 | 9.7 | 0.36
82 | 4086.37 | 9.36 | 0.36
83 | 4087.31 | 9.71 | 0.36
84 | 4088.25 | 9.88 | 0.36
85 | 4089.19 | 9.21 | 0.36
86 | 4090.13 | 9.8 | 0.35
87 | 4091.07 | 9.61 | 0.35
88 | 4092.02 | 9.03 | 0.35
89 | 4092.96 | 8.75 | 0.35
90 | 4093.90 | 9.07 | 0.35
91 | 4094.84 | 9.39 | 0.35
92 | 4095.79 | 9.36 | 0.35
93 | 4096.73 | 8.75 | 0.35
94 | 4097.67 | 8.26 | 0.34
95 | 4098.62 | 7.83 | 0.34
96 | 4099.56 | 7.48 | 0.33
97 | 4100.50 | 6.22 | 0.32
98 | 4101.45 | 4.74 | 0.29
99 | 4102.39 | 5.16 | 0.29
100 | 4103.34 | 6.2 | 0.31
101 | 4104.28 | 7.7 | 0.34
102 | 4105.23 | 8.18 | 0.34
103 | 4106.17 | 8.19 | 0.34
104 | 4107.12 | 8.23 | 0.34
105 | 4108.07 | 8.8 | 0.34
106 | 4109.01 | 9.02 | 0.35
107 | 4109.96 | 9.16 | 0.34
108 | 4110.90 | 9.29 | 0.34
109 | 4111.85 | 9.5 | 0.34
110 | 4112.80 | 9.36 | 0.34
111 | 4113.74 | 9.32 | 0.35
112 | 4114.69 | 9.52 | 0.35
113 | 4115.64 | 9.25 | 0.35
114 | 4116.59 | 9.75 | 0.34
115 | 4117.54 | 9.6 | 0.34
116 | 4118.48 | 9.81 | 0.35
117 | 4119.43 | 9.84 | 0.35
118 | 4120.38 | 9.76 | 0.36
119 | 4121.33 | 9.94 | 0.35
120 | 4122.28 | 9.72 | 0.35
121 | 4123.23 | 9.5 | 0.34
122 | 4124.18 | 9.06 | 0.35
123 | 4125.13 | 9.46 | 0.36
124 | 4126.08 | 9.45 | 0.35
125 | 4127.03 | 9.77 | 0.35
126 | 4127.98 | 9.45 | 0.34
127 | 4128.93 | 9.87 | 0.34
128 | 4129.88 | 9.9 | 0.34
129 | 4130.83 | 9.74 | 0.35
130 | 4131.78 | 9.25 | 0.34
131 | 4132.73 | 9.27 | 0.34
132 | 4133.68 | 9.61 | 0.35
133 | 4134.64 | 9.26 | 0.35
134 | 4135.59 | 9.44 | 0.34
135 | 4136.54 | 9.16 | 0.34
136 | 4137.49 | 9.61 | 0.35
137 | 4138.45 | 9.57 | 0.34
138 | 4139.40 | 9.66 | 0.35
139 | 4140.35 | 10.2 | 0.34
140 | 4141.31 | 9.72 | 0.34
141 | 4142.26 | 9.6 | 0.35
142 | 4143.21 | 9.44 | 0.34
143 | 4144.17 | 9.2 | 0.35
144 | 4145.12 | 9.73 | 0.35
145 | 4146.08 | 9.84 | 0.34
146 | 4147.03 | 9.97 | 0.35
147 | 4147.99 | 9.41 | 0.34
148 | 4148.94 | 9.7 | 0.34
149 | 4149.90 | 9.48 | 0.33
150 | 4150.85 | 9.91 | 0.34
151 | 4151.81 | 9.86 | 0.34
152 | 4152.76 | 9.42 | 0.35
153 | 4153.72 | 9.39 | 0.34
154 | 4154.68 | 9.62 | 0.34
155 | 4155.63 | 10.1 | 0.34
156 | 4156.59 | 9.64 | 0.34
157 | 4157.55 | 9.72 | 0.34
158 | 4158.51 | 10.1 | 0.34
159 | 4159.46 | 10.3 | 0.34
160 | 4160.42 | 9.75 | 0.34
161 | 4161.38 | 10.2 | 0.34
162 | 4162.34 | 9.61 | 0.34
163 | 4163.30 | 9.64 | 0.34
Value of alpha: 3.4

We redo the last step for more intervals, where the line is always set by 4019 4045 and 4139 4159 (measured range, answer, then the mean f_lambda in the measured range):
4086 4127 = 3.6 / 8.83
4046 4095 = 0.9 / 9.49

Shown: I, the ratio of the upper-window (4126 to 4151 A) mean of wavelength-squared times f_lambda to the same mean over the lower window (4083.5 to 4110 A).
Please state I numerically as 1.16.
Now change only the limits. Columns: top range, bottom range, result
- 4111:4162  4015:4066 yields 1.05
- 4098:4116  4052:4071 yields 0.87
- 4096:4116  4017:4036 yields 0.88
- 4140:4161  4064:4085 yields 1.07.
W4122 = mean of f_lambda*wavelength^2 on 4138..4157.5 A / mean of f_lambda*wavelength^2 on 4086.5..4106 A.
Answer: 1.20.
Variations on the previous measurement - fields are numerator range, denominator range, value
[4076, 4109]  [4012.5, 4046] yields 0.93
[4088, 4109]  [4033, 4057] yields 0.87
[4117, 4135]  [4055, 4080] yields 1.05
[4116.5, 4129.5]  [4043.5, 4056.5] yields 1.05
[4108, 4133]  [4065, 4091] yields 1.02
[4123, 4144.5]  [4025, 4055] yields 1.04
